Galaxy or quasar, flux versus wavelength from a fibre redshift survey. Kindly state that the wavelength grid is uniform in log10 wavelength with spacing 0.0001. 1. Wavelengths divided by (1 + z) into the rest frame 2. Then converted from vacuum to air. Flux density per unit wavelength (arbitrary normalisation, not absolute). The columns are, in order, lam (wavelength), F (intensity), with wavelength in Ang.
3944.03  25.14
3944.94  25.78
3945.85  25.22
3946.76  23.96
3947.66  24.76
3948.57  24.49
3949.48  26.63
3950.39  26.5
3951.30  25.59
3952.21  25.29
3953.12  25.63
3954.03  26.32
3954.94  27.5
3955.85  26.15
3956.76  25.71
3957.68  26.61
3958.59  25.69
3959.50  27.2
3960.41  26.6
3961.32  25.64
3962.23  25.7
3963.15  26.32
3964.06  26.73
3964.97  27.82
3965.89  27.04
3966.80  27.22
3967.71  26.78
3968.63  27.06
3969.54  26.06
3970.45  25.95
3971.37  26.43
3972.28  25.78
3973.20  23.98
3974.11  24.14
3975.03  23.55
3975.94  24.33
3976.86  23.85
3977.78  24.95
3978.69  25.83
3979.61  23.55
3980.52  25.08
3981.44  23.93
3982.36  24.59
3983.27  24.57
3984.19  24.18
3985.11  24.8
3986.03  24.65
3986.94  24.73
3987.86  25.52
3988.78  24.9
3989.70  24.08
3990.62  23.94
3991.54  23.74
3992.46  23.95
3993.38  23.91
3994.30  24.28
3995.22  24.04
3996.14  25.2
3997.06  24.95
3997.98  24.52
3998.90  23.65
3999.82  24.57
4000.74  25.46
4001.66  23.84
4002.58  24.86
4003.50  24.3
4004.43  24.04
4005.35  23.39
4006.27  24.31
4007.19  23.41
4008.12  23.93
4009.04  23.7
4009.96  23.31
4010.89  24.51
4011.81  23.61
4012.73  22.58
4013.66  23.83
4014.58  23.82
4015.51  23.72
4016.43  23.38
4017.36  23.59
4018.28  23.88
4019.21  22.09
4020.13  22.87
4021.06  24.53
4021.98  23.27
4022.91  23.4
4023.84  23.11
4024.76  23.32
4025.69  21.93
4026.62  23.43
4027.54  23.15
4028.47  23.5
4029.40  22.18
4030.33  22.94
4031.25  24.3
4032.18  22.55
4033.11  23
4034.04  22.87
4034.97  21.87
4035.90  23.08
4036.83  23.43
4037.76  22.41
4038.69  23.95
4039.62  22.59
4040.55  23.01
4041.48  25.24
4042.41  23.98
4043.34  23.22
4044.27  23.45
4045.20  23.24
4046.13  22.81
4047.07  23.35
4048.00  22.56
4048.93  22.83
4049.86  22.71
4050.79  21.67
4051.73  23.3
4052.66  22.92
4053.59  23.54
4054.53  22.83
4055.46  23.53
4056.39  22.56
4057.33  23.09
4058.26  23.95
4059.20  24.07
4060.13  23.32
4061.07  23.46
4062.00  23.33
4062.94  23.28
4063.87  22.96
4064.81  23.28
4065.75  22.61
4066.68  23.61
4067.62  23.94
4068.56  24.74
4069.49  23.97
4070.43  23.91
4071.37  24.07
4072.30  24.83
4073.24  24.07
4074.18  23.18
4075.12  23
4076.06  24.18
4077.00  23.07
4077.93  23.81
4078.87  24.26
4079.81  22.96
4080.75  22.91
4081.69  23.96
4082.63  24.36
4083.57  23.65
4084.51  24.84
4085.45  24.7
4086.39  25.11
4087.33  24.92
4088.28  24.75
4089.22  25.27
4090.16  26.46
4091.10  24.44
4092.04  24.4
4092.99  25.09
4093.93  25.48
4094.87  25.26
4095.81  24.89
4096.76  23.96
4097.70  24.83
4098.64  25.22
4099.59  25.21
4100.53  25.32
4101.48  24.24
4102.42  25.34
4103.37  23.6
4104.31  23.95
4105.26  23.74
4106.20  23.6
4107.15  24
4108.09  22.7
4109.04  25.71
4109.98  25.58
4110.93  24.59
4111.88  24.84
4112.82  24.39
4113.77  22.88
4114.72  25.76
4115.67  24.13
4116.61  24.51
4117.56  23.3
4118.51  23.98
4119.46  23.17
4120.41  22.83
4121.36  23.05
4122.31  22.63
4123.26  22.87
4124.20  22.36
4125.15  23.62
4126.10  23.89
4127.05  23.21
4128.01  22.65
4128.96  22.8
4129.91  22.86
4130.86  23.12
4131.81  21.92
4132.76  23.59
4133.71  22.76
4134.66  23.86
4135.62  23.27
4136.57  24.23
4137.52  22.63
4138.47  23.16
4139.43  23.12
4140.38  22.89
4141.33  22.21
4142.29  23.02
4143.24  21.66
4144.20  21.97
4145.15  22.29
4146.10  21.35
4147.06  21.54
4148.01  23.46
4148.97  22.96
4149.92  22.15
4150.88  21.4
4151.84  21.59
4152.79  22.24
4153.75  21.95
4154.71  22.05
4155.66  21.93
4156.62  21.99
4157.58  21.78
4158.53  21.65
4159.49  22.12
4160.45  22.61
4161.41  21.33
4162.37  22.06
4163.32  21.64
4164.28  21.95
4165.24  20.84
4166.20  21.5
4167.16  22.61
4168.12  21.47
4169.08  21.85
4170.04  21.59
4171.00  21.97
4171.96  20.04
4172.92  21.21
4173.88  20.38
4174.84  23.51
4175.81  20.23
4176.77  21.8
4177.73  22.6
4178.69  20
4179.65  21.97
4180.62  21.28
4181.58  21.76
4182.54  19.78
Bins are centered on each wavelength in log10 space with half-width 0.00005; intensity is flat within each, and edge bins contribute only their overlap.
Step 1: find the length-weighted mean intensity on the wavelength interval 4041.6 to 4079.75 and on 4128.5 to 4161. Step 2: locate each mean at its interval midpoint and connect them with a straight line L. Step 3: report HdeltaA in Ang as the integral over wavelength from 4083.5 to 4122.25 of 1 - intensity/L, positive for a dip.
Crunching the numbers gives -2.6 Ang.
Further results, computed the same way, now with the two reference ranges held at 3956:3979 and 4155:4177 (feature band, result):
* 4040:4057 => 0.7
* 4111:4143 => -1.2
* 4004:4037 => 1.9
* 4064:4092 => -0.7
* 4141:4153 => 0.0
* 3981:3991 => 0.4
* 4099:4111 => -0.8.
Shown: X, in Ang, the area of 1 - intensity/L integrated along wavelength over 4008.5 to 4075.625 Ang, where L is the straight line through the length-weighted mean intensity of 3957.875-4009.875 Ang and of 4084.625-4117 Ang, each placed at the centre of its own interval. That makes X 4.0 Ang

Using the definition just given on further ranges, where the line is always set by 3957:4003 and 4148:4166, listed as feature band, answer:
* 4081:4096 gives -1.1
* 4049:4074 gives 0.2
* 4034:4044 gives 0.3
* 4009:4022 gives 0.5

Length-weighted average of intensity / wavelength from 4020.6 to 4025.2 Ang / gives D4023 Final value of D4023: 23.6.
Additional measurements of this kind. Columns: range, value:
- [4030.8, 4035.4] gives 22.9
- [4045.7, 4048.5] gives 22.9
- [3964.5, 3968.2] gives 27.2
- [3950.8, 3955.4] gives 26.1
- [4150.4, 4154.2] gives 21.8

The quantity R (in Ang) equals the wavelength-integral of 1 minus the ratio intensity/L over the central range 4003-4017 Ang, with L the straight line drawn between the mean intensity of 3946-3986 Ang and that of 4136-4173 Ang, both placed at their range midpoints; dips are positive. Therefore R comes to 0.6 Ang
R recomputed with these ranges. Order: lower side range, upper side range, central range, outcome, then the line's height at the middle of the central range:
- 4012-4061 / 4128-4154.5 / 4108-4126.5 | -0.9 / 22.7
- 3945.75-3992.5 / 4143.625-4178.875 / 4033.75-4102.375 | -0.8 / 23.5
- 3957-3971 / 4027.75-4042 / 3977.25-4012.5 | 1.0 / 25.1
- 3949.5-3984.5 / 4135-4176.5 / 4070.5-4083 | -0.1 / 23.6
